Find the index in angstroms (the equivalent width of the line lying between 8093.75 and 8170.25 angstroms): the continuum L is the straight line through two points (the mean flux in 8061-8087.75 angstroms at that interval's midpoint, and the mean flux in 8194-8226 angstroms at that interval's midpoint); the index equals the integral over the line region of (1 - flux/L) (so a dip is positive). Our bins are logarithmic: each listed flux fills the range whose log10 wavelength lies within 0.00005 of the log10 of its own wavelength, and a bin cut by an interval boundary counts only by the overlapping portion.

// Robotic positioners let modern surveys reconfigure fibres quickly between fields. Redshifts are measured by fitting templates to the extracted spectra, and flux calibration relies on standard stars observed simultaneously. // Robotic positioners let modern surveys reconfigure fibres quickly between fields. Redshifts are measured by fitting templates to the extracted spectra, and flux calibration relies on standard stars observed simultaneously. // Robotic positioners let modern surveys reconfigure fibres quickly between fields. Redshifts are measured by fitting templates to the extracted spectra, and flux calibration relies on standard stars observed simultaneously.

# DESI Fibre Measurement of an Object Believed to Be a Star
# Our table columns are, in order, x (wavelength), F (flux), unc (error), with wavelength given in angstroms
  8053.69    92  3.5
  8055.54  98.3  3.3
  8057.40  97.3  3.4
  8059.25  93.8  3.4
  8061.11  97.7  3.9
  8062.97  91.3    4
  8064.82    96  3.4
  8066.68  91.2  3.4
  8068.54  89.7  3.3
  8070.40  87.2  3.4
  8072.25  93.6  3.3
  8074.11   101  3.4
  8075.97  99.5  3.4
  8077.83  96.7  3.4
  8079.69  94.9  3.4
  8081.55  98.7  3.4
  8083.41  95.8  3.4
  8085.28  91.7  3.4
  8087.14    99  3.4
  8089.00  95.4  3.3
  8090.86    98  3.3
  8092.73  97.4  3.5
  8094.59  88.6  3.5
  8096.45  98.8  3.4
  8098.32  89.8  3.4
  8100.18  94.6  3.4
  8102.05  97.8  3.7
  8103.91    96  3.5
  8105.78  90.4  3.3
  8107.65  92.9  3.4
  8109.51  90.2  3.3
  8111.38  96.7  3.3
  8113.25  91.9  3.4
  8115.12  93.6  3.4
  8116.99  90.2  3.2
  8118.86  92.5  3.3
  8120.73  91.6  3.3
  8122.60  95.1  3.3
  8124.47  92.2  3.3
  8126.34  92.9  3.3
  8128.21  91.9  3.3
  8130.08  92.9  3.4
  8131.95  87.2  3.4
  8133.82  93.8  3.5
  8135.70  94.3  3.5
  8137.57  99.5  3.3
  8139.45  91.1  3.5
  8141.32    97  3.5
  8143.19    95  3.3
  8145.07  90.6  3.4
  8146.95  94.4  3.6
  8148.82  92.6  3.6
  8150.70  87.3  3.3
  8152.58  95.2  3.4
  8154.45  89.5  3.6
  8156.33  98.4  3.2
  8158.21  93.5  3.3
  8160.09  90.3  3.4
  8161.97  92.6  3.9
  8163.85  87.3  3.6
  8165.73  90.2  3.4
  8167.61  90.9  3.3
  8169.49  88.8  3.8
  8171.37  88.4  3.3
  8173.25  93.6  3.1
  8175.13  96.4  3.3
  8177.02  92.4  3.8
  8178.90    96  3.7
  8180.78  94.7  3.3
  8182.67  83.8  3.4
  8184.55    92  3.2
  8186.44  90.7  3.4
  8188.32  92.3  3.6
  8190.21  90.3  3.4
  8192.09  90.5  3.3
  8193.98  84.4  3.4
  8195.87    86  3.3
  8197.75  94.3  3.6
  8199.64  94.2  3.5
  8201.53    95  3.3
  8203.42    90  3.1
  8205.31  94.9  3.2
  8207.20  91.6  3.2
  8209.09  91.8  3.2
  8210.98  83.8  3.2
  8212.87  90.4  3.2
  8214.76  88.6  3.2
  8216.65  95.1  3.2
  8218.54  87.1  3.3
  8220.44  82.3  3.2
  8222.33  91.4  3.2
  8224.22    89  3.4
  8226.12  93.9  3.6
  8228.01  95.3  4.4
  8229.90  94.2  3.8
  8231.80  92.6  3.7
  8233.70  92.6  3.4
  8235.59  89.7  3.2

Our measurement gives 0.1 angstroms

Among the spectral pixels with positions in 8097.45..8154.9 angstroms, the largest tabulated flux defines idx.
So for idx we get 99.5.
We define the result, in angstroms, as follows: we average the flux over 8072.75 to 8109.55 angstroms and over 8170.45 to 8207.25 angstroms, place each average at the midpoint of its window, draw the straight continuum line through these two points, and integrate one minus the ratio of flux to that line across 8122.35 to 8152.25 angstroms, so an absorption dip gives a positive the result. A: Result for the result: 0.2 angstroms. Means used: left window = 95.5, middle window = 93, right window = 91.6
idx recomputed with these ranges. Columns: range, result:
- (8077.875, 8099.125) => 99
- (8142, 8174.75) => 98.4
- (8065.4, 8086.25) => 101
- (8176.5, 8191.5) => 96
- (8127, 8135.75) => 94.3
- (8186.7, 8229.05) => 95.3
